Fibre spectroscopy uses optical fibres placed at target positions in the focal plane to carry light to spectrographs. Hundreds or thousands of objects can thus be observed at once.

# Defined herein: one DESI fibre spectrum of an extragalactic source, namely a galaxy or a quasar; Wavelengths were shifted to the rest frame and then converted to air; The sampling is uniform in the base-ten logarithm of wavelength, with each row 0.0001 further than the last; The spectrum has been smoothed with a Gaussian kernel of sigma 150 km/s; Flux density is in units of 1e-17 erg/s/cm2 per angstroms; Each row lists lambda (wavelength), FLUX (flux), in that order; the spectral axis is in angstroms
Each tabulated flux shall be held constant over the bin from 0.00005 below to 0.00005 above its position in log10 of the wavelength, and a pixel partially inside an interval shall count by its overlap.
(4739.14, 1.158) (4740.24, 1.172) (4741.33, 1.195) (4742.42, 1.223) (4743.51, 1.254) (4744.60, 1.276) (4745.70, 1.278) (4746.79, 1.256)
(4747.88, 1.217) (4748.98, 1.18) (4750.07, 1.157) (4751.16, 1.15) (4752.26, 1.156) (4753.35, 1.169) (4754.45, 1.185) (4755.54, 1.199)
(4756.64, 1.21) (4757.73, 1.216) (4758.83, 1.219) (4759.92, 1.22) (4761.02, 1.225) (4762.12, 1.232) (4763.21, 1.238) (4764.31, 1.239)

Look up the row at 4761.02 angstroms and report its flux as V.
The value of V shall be 1.225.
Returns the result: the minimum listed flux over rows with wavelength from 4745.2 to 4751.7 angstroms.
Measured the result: 1.15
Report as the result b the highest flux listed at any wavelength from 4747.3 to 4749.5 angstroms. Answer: 1.217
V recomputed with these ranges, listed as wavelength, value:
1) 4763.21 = 1.238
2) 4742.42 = 1.223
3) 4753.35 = 1.169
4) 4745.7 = 1.278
